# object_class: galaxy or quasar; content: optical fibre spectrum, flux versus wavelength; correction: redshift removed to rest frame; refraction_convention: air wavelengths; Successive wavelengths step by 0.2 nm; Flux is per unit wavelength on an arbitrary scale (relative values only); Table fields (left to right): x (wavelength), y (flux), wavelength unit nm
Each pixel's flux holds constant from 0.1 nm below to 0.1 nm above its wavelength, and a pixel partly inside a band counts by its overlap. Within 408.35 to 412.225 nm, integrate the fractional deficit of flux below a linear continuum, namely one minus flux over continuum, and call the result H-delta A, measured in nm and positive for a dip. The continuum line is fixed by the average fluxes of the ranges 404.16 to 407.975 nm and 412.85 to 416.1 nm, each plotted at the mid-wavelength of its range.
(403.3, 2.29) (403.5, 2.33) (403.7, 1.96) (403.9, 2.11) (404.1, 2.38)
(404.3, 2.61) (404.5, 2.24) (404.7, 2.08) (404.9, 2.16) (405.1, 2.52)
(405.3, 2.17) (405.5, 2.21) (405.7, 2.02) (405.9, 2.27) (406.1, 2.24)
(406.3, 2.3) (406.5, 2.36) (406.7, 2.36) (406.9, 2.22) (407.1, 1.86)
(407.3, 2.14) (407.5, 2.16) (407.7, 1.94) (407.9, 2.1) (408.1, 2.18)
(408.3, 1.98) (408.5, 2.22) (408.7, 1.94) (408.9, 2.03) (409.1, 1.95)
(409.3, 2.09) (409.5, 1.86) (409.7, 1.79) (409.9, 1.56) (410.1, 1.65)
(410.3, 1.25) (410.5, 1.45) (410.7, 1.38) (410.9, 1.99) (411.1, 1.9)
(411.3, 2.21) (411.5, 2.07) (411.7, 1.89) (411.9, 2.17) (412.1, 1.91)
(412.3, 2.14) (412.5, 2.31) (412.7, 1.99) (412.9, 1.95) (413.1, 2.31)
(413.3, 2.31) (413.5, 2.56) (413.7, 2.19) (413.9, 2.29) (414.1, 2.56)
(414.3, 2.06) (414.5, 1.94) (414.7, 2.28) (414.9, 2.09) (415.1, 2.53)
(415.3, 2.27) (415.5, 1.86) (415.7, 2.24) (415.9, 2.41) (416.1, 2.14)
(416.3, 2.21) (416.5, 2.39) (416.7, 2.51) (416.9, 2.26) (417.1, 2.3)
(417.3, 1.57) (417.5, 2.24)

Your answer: 0.635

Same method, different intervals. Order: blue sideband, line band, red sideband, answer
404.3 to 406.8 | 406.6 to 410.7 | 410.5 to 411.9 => 0.28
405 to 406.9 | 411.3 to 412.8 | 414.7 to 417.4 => 0.11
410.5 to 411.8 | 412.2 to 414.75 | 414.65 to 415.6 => -0.19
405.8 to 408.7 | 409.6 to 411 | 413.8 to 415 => 0.38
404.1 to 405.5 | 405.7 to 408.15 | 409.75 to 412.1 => -0.06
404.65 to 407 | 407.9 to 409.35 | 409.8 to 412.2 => -0.04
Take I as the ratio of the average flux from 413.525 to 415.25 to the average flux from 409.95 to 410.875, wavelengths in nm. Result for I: 1.52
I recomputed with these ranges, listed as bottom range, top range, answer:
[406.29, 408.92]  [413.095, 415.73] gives 1.06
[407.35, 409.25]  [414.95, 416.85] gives 1.11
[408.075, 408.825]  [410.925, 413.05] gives 0.99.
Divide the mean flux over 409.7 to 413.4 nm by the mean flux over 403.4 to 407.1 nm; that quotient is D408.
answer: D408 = 0.85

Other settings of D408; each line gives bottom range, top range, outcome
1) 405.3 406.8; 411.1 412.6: 0.93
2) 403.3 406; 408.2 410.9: 0.80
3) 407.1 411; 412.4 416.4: 1.19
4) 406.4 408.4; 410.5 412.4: 0.91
